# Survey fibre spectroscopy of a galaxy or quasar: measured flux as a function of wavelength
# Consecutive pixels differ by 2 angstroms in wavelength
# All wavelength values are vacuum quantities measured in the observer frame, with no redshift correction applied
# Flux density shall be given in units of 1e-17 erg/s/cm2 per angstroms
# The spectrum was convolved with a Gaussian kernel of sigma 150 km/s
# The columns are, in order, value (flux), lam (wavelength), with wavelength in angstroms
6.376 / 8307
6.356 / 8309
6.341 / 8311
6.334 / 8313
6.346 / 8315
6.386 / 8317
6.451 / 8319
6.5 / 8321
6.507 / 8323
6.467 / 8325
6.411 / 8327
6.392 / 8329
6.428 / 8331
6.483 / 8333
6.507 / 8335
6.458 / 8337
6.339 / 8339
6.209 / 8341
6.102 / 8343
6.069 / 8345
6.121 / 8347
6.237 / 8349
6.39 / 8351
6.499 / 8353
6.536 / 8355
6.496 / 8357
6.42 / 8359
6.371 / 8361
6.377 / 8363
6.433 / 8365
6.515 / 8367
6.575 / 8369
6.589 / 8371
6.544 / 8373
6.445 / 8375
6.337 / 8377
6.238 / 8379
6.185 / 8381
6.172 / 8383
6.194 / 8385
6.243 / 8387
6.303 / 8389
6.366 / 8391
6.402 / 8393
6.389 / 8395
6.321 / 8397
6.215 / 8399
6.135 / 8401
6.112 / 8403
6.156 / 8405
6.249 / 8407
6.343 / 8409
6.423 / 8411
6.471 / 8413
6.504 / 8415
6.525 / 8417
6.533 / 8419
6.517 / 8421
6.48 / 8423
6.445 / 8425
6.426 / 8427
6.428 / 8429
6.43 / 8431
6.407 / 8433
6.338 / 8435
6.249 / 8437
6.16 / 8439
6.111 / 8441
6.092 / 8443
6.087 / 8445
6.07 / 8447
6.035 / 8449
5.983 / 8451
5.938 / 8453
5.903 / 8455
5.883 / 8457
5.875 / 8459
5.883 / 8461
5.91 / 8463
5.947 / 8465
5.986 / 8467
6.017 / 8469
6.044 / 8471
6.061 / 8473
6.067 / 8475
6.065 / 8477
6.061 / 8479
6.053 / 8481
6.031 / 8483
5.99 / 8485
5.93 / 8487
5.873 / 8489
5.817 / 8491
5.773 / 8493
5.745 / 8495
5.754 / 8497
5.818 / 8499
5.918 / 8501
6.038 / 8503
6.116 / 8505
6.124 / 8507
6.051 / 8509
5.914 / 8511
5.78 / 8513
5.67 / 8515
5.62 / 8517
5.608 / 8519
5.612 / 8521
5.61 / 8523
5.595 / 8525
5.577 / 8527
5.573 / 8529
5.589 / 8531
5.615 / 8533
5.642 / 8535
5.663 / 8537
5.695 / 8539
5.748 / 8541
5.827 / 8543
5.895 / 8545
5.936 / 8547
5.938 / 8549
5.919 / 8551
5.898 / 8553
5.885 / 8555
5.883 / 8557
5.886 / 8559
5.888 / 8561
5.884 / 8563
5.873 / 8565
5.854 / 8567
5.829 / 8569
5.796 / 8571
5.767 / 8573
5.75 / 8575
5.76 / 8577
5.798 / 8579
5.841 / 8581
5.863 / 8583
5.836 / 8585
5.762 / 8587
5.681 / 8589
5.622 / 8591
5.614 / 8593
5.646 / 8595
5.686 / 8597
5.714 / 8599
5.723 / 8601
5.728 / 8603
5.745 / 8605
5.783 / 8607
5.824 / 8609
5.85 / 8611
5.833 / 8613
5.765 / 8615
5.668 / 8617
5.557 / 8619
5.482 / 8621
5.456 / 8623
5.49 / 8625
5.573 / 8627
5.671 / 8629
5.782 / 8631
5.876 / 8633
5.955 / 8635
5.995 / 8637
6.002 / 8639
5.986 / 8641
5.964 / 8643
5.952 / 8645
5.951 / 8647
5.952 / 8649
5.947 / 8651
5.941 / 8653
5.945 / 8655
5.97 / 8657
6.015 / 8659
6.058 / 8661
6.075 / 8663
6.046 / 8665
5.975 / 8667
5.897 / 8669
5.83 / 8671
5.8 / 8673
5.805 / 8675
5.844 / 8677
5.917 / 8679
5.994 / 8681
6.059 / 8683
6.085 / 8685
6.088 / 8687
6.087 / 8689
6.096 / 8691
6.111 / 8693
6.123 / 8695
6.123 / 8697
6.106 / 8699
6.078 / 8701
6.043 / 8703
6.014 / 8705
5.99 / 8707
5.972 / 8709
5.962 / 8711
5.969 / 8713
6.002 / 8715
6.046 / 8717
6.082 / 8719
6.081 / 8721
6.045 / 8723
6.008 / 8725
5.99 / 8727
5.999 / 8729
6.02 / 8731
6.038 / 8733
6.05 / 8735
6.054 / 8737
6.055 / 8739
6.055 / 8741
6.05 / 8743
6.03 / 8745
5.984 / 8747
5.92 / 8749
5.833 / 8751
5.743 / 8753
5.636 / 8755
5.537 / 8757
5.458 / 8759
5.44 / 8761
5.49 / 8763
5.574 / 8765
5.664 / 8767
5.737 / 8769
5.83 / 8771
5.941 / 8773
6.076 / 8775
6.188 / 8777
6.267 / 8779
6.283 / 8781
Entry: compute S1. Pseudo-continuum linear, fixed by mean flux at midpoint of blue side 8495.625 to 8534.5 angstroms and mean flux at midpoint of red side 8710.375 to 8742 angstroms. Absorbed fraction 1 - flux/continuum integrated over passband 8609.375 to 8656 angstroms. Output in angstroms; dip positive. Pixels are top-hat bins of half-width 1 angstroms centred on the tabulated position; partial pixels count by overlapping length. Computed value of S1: 0.8 angstroms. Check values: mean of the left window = 5.77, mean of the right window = 6.03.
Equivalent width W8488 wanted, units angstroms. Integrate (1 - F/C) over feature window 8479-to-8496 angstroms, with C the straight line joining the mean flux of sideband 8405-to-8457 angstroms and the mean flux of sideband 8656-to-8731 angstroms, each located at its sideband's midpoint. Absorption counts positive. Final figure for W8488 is 0.8 angstroms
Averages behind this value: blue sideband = 6.28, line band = 5.91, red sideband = 6.01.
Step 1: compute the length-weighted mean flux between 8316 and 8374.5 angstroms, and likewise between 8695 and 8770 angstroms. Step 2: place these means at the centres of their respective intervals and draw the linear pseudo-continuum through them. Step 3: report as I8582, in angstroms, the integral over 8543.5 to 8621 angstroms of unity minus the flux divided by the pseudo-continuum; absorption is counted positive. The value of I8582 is 4.0 angstroms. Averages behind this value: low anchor 6.41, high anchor 5.92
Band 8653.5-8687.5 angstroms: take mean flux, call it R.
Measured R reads 5.96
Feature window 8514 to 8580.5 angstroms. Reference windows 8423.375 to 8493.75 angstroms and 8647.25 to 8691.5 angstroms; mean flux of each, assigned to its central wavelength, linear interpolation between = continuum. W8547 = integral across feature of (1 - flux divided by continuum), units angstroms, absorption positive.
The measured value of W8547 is 3.0 angstroms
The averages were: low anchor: 6.07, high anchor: 5.97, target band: 5.76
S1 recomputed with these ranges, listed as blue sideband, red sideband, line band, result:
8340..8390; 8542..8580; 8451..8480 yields 0.6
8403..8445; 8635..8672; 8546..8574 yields 1.2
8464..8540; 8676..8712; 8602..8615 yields 0.3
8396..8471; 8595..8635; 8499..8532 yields 1.1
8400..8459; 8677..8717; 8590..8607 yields 1.2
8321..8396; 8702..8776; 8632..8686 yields 0.4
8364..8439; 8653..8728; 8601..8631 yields 2.1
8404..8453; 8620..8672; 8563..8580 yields 0.6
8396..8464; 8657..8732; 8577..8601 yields 1.4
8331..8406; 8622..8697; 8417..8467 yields 0.5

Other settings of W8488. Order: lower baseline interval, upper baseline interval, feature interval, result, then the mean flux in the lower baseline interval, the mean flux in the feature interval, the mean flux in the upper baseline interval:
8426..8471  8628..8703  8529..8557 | 1.2 angstroms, 6.1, 5.78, 5.98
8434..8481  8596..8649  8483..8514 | 0.3 angstroms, 6.03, 5.91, 5.77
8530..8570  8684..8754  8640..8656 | 0.0 angstroms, 5.82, 5.95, 6.03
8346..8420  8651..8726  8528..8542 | 1.2 angstroms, 6.36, 5.65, 6.01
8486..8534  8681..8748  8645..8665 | -0.1 angstroms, 5.78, 5.99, 6.04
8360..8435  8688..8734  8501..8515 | 0.6 angstroms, 6.37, 5.97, 6.04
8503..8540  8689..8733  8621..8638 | 0.6 angstroms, 5.73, 5.71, 6.04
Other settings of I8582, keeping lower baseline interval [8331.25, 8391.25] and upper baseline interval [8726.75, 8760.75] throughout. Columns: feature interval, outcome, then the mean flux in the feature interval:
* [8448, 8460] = 0.6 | 5.94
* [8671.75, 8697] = -0.2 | 6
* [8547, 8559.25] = 0.4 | 5.91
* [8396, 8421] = -0.1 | 6.34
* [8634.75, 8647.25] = 0.1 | 5.97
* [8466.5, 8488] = 0.7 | 6.03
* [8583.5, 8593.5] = 0.6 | 5.72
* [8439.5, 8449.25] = 0.3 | 6.09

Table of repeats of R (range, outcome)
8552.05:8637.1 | 5.76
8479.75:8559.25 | 5.82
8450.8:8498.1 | 5.94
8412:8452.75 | 6.31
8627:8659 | 5.92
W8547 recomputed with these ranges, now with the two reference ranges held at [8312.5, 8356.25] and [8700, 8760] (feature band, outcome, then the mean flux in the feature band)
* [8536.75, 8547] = 0.6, 5.79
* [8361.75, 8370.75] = -0.2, 6.48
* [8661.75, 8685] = 0.3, 5.94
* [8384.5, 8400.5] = 0.0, 6.3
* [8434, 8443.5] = 0.1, 6.2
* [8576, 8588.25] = 0.6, 5.81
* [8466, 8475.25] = 0.3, 6.03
